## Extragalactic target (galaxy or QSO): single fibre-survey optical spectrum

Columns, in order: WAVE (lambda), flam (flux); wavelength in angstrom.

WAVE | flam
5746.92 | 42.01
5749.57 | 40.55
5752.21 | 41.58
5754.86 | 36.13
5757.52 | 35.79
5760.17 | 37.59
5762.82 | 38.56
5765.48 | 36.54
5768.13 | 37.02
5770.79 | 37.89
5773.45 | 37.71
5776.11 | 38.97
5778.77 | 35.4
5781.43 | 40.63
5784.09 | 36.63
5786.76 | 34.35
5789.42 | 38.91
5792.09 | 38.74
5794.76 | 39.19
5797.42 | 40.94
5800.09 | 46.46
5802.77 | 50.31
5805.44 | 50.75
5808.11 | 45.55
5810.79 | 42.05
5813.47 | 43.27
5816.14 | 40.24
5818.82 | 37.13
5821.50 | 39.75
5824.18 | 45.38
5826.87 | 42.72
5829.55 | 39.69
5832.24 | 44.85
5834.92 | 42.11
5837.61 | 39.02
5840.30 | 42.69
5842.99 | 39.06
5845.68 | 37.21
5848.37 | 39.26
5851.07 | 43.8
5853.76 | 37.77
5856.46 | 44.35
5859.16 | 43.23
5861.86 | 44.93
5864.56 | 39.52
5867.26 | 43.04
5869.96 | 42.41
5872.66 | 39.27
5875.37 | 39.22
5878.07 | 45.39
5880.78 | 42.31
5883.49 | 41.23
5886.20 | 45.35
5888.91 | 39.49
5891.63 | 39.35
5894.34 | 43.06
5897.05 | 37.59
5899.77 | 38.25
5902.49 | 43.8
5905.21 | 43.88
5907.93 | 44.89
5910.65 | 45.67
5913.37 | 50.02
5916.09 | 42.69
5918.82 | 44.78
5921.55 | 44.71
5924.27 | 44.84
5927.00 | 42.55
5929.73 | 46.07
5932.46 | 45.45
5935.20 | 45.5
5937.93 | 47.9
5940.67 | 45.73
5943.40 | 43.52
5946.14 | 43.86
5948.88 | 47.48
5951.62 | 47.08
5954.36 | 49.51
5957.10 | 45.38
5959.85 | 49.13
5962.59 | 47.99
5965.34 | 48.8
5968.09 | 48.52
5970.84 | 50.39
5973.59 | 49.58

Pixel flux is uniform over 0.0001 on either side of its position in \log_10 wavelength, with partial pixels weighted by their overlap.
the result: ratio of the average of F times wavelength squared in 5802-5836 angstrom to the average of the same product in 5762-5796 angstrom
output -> 1.16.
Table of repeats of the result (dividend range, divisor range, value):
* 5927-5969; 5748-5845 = 1.22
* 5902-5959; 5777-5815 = 1.15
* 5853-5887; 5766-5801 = 1.13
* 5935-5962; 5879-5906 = 1.15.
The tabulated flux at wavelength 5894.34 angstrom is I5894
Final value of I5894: 43.06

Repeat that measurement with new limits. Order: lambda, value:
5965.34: 48.8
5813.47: 43.27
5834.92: 42.11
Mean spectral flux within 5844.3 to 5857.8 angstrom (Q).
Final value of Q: 40.5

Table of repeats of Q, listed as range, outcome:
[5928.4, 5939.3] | 46.2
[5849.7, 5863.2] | 42.8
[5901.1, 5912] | 44.5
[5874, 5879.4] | 42.3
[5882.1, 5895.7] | 41.7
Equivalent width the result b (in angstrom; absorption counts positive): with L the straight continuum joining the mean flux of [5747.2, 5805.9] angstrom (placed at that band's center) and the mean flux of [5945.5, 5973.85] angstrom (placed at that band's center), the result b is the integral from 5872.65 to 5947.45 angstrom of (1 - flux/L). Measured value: 3.6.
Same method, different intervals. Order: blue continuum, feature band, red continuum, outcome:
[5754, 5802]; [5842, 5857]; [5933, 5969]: 0.7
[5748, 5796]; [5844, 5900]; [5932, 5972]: 2.2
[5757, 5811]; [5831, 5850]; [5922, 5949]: 0.6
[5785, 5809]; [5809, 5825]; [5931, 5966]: 0.7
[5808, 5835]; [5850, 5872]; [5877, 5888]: 0.3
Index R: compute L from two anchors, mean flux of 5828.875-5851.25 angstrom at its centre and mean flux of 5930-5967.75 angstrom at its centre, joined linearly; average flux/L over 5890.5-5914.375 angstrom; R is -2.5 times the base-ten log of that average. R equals 0.03 mag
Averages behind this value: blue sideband 40.7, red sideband 46.7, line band 42.9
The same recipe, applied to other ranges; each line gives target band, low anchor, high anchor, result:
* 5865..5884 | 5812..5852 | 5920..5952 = 0.03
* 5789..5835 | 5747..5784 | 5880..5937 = -0.08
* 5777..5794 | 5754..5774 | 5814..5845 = 0.03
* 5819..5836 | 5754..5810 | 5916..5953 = -0.02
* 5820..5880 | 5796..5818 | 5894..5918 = 0.07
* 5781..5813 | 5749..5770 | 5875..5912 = -0.08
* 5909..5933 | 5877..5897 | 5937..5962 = -0.02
